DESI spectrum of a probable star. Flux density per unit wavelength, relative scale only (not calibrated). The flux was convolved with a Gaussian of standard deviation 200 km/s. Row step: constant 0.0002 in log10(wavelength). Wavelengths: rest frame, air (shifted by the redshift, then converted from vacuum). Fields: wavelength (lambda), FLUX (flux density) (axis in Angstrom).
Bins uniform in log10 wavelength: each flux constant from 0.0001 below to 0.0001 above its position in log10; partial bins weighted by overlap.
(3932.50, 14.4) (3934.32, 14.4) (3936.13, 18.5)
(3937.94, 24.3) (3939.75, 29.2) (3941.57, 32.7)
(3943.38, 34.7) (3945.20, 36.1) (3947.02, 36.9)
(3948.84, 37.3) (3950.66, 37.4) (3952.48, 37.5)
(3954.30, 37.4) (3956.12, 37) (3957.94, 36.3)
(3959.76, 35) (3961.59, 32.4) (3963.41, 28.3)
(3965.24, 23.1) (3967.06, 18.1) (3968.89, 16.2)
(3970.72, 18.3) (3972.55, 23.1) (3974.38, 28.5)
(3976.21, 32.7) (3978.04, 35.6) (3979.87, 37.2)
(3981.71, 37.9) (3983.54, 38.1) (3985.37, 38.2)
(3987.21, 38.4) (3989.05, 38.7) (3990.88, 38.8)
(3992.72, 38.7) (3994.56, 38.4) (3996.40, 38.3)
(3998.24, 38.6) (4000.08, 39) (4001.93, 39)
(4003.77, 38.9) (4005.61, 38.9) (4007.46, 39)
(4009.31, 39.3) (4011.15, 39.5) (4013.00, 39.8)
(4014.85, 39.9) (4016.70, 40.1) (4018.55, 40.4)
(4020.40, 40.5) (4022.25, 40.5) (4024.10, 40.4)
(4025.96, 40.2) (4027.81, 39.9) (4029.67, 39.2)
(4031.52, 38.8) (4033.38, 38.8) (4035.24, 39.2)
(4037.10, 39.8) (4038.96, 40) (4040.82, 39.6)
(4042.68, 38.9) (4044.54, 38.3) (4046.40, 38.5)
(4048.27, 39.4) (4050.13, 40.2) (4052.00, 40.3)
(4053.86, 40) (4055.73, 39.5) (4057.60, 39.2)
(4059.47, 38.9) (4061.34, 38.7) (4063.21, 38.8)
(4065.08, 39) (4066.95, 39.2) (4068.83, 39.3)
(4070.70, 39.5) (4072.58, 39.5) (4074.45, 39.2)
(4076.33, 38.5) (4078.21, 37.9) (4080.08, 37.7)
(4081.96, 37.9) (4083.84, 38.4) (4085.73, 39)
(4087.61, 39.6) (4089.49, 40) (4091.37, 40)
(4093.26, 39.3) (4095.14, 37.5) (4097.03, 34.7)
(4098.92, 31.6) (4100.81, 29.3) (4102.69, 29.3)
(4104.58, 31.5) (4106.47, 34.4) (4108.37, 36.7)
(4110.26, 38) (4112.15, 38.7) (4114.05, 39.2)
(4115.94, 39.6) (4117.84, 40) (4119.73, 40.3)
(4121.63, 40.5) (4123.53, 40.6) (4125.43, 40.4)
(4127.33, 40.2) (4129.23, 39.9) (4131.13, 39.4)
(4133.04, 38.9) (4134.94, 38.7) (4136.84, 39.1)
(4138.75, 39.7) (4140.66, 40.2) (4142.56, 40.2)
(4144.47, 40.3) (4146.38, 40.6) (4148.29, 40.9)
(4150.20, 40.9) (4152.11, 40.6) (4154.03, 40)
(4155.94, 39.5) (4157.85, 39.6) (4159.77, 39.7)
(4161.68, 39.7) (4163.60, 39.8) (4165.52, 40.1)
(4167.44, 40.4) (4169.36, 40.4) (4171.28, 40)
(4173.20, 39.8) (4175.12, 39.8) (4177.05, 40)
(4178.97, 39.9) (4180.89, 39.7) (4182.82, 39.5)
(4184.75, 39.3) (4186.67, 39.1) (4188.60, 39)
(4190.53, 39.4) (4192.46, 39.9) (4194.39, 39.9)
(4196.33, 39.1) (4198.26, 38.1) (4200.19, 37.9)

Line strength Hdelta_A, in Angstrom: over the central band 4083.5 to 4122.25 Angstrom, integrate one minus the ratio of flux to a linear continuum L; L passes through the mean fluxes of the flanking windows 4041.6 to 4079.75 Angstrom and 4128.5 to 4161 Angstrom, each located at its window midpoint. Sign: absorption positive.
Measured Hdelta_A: 2.49 Angstrom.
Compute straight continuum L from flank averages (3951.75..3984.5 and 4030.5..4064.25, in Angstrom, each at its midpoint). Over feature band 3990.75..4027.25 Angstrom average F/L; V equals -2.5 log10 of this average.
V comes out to -0.126 mag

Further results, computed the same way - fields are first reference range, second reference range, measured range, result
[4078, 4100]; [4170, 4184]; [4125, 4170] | -0.02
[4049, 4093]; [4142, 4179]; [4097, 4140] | 0.06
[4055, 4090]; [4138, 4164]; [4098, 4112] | 0.18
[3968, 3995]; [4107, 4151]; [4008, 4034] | -0.14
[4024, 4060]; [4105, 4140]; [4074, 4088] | 0.02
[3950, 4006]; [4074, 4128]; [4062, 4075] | -0.07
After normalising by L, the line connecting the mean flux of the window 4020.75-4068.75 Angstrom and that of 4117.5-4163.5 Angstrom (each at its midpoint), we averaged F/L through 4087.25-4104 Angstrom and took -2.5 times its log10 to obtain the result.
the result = 0.12 mag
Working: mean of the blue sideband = 39.4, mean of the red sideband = 40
